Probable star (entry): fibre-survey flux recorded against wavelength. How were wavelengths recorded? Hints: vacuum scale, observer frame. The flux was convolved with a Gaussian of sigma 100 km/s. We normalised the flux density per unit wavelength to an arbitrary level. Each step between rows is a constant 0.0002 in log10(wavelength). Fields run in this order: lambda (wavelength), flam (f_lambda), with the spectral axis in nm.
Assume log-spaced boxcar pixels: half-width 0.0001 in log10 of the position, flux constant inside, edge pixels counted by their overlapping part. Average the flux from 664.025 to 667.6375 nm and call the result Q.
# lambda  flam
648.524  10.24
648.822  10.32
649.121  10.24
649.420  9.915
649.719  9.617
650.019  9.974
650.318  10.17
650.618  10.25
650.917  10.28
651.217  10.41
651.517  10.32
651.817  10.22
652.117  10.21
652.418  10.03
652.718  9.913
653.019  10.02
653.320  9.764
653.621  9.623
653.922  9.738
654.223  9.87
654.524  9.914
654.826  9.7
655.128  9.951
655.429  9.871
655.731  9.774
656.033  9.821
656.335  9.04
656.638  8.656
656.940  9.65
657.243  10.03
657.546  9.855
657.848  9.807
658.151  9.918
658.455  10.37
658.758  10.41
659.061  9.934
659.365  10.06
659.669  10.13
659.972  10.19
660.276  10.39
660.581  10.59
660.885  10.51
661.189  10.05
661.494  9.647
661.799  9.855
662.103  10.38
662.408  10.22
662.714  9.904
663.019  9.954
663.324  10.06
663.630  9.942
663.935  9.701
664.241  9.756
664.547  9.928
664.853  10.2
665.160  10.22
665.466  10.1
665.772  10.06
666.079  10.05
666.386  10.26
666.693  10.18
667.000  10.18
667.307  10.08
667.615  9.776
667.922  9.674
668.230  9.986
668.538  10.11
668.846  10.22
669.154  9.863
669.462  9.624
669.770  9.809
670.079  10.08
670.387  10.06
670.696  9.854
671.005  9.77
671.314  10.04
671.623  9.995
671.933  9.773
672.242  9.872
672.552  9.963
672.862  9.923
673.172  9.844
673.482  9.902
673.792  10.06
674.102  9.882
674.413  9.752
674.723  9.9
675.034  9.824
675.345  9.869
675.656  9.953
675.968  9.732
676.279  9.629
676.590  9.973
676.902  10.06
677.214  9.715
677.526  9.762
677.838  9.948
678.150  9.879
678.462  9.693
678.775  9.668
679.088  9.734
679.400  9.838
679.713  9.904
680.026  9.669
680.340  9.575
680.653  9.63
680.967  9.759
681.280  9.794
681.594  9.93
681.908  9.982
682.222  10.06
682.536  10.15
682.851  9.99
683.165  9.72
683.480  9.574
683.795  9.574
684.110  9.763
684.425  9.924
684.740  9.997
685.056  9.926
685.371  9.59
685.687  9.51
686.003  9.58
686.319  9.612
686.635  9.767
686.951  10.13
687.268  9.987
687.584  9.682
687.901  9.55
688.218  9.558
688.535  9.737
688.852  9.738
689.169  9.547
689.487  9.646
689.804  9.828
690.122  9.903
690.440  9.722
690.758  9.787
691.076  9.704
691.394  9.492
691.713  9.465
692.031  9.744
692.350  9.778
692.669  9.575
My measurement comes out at 10.1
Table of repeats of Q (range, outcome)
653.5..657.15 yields 9.64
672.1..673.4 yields 9.9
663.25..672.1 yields 9.98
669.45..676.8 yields 9.88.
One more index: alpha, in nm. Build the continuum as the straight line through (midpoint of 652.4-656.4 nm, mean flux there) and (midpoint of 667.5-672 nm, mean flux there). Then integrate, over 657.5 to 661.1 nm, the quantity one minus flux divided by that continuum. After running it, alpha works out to -0.13 nm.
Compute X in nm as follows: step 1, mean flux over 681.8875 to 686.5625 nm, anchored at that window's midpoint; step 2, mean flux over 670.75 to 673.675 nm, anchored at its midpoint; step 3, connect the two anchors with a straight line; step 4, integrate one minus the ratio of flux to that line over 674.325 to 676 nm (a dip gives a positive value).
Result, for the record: 0.00 nm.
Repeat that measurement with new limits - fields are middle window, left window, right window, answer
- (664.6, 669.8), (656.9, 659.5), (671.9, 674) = -0.04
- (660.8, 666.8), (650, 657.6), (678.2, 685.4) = -0.11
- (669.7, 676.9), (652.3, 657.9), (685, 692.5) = -0.13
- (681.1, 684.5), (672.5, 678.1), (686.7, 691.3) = -0.02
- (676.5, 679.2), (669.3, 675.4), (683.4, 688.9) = 0.00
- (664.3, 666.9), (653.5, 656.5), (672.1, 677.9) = -0.08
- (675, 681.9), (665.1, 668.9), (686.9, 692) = 0.06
